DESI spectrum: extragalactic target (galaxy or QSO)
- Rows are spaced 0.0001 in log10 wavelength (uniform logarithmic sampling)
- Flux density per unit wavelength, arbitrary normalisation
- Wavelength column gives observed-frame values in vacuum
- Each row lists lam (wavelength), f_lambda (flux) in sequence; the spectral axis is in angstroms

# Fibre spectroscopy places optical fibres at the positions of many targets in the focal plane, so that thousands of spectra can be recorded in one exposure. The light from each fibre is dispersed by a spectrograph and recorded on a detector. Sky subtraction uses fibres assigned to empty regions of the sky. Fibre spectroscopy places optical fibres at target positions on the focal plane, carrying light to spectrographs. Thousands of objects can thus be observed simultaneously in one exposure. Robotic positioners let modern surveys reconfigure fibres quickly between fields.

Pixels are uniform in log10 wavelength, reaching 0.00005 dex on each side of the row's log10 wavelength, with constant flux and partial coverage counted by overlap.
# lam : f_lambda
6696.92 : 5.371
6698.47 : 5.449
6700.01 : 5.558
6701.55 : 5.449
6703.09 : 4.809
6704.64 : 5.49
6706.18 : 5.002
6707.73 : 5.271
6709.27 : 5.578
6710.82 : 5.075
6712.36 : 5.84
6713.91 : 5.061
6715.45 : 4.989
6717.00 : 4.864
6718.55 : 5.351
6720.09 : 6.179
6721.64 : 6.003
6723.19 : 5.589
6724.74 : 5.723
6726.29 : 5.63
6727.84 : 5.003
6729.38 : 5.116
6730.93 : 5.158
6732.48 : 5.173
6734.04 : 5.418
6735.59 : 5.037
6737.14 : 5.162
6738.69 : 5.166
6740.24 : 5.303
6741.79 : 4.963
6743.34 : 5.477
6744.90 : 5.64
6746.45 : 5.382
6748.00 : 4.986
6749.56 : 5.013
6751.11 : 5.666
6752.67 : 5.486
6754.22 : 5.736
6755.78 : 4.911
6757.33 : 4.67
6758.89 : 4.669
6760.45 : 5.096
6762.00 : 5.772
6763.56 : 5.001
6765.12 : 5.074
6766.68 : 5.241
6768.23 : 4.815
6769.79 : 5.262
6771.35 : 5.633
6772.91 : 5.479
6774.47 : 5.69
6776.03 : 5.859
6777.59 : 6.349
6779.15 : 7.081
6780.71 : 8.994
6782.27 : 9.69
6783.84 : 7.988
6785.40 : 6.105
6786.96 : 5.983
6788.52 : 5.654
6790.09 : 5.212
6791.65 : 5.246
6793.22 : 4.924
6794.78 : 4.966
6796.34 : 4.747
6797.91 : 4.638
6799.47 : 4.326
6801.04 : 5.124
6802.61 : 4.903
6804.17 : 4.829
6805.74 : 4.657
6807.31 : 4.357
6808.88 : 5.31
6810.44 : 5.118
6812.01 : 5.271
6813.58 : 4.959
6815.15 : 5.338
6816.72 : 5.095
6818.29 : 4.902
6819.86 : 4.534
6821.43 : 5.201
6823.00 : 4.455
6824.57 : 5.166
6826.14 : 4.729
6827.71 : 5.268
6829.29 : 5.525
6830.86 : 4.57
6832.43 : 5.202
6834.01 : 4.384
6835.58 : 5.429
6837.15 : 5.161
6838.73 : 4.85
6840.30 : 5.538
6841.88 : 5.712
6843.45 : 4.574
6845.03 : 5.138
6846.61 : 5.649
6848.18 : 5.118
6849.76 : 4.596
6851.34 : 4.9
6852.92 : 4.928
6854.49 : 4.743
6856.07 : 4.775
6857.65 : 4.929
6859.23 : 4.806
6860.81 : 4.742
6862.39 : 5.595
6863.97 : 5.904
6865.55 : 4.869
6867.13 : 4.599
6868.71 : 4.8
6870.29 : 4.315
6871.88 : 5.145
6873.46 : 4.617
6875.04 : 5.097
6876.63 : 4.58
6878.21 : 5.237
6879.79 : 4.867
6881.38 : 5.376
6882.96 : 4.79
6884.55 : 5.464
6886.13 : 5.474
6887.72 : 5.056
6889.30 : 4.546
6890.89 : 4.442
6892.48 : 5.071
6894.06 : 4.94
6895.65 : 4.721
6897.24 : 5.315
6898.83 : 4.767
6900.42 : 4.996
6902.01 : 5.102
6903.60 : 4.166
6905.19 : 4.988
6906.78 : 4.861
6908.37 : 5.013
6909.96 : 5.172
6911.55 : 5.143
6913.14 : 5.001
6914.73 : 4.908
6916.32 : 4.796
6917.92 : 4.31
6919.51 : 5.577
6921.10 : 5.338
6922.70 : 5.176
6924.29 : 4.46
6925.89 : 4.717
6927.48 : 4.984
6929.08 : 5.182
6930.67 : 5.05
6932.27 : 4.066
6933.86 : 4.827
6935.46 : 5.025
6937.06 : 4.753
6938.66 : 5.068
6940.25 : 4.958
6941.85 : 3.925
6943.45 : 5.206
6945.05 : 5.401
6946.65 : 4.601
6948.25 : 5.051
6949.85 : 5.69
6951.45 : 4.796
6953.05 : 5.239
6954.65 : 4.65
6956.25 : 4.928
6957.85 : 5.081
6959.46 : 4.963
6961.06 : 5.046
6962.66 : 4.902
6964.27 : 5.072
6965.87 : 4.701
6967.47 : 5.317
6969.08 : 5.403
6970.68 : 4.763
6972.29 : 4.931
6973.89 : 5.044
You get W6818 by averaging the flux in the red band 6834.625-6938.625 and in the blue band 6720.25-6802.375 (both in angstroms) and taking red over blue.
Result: 0.9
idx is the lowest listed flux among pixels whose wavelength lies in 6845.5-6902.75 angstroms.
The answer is 4.315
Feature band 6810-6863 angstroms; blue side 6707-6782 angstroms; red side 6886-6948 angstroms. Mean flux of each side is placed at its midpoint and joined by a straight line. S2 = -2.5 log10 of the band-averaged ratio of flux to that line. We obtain 0.03 mag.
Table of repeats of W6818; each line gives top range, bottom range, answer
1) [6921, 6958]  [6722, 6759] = 0.93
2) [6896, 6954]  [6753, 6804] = 0.87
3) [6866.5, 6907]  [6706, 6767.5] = 0.93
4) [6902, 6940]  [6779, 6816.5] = 0.87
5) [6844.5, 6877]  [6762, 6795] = 0.82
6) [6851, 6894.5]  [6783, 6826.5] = 0.96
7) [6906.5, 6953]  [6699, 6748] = 0.93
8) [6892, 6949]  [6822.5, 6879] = 0.98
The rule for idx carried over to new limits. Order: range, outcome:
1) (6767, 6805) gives 4.326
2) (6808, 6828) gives 4.455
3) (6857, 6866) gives 4.742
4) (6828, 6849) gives 4.384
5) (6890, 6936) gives 4.066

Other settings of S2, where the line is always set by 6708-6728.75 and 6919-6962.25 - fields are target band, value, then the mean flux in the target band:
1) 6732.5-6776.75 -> 0.020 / 5.27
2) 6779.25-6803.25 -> -0.126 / 5.94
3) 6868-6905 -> 0.035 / 4.91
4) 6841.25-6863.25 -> 0.029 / 5.01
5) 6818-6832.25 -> 0.057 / 4.94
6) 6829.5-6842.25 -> 0.017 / 5.11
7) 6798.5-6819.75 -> 0.069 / 4.92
